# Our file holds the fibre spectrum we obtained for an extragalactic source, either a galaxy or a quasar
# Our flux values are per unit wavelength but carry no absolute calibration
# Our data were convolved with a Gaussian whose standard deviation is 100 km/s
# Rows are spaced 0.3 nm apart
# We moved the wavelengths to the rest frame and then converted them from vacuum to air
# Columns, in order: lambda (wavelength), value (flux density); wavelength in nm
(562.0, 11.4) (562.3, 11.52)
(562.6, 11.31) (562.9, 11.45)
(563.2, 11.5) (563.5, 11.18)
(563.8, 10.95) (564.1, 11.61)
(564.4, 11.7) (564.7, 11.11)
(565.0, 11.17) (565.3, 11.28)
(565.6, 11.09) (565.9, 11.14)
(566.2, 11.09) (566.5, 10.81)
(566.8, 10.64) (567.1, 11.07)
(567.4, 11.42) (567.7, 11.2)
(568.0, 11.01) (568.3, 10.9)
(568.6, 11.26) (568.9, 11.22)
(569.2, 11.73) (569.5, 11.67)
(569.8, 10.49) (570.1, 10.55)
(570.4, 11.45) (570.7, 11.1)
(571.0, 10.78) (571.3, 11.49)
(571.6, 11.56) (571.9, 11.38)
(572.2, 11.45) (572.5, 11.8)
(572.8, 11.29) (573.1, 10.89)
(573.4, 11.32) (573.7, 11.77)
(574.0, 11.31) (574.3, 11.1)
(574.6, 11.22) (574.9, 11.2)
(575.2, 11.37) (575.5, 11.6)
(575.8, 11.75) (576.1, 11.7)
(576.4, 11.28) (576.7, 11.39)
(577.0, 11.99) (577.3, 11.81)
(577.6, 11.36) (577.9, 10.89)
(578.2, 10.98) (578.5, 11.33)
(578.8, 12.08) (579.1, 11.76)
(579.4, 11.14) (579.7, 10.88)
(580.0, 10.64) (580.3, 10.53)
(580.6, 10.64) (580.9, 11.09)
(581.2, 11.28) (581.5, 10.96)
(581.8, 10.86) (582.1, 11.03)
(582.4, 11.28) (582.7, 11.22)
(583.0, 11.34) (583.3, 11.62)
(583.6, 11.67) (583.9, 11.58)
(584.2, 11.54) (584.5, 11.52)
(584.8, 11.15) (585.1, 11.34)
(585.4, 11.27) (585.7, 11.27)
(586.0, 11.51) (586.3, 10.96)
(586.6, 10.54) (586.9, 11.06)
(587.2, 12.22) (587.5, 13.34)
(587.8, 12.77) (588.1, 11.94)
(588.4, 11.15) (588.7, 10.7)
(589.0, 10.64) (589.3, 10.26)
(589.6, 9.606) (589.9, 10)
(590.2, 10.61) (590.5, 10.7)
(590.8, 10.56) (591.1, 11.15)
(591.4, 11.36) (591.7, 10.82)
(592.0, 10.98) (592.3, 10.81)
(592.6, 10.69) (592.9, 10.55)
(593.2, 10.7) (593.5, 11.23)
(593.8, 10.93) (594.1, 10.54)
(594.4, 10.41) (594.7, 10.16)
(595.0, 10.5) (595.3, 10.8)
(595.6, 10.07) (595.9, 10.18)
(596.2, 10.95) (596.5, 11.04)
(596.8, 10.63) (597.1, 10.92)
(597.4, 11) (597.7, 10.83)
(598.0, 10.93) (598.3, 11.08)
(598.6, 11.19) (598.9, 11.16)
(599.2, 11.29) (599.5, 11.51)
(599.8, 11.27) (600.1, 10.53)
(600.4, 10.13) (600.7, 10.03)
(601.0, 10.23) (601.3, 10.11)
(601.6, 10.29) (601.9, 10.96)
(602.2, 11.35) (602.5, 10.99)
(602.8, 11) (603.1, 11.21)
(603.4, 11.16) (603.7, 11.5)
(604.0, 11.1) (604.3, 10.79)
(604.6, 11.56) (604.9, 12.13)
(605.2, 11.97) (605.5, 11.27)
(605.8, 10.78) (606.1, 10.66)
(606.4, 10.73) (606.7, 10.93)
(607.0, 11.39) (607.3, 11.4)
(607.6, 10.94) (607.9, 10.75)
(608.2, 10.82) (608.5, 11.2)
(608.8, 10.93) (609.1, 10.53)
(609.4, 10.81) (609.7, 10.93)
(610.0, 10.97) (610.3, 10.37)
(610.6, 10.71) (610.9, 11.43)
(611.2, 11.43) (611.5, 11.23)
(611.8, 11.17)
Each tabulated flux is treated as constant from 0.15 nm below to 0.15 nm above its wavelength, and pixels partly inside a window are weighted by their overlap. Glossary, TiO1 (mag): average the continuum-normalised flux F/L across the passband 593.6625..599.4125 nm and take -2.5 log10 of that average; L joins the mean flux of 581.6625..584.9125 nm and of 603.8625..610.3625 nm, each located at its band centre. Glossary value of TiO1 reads 0.040 mag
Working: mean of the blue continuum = 11.4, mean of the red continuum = 11.1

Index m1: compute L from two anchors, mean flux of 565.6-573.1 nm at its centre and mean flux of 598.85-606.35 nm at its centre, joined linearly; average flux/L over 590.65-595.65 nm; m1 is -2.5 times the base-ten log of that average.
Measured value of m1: 0.03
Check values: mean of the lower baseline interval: 11.2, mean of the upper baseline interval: 11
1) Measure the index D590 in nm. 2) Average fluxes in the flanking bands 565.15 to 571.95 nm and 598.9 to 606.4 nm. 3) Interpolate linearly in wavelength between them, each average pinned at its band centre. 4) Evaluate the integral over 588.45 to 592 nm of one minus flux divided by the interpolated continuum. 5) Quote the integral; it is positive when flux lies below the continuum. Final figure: 0.14 nm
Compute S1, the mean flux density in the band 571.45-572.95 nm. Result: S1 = 11.5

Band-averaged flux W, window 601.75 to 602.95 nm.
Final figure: 11.1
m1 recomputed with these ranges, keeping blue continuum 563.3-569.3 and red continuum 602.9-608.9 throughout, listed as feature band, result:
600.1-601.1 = 0.10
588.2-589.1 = 0.03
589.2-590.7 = 0.09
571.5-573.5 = -0.02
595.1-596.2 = 0.07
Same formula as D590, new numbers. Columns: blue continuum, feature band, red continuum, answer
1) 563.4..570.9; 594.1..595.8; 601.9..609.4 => 0.11 nm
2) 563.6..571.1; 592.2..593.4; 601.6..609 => 0.05 nm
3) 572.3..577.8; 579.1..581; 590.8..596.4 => 0.06 nm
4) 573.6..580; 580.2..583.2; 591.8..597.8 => 0.05 nm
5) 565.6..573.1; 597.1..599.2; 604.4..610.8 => 0.01 nm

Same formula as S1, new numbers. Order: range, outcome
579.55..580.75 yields 10.7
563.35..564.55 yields 11.4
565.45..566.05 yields 11.1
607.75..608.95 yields 10.9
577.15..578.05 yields 11.4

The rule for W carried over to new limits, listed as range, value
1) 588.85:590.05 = 10.1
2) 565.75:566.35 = 11.1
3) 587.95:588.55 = 11.5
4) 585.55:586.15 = 11.4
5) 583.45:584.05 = 11.6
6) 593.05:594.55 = 10.8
